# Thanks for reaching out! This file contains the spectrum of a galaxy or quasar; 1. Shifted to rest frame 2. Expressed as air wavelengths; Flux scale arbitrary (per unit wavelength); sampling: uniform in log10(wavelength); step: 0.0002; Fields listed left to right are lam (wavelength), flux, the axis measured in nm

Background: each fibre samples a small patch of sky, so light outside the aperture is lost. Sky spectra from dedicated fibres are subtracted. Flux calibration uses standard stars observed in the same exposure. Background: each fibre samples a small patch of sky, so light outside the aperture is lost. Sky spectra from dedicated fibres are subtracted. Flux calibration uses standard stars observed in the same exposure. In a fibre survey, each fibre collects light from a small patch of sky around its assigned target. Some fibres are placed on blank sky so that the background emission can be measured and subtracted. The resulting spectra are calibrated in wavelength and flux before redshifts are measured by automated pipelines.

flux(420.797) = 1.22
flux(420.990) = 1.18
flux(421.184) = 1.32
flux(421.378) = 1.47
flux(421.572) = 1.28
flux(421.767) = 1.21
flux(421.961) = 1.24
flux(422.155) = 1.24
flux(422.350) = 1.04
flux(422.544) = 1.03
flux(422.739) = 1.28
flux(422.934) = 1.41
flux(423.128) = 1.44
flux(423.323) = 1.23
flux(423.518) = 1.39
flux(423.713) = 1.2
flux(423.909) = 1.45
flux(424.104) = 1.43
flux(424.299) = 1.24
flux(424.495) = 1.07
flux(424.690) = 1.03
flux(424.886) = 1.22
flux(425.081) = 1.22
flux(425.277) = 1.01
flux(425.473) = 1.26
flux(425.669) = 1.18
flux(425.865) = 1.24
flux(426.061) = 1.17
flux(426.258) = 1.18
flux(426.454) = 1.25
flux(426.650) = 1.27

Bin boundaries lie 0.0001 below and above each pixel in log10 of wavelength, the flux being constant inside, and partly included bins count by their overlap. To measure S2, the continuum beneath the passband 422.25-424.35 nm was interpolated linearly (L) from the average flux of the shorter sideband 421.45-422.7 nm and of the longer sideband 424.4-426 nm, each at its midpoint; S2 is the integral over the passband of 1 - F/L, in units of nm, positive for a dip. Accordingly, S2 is -0.21 nm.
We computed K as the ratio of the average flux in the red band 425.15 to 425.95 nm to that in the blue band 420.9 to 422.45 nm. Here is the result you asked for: 0.94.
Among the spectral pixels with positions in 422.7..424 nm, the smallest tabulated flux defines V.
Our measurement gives 1.2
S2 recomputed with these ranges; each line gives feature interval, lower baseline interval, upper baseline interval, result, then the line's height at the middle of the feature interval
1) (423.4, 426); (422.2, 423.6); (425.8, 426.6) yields 0.018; 1.23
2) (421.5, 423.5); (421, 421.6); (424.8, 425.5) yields 0.062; 1.29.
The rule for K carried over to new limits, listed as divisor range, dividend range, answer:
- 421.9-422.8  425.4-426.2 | 1.04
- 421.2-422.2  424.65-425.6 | 0.89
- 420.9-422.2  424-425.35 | 0.92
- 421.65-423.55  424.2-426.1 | 0.93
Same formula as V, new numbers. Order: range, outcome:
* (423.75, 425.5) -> 1.01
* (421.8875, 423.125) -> 1.03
